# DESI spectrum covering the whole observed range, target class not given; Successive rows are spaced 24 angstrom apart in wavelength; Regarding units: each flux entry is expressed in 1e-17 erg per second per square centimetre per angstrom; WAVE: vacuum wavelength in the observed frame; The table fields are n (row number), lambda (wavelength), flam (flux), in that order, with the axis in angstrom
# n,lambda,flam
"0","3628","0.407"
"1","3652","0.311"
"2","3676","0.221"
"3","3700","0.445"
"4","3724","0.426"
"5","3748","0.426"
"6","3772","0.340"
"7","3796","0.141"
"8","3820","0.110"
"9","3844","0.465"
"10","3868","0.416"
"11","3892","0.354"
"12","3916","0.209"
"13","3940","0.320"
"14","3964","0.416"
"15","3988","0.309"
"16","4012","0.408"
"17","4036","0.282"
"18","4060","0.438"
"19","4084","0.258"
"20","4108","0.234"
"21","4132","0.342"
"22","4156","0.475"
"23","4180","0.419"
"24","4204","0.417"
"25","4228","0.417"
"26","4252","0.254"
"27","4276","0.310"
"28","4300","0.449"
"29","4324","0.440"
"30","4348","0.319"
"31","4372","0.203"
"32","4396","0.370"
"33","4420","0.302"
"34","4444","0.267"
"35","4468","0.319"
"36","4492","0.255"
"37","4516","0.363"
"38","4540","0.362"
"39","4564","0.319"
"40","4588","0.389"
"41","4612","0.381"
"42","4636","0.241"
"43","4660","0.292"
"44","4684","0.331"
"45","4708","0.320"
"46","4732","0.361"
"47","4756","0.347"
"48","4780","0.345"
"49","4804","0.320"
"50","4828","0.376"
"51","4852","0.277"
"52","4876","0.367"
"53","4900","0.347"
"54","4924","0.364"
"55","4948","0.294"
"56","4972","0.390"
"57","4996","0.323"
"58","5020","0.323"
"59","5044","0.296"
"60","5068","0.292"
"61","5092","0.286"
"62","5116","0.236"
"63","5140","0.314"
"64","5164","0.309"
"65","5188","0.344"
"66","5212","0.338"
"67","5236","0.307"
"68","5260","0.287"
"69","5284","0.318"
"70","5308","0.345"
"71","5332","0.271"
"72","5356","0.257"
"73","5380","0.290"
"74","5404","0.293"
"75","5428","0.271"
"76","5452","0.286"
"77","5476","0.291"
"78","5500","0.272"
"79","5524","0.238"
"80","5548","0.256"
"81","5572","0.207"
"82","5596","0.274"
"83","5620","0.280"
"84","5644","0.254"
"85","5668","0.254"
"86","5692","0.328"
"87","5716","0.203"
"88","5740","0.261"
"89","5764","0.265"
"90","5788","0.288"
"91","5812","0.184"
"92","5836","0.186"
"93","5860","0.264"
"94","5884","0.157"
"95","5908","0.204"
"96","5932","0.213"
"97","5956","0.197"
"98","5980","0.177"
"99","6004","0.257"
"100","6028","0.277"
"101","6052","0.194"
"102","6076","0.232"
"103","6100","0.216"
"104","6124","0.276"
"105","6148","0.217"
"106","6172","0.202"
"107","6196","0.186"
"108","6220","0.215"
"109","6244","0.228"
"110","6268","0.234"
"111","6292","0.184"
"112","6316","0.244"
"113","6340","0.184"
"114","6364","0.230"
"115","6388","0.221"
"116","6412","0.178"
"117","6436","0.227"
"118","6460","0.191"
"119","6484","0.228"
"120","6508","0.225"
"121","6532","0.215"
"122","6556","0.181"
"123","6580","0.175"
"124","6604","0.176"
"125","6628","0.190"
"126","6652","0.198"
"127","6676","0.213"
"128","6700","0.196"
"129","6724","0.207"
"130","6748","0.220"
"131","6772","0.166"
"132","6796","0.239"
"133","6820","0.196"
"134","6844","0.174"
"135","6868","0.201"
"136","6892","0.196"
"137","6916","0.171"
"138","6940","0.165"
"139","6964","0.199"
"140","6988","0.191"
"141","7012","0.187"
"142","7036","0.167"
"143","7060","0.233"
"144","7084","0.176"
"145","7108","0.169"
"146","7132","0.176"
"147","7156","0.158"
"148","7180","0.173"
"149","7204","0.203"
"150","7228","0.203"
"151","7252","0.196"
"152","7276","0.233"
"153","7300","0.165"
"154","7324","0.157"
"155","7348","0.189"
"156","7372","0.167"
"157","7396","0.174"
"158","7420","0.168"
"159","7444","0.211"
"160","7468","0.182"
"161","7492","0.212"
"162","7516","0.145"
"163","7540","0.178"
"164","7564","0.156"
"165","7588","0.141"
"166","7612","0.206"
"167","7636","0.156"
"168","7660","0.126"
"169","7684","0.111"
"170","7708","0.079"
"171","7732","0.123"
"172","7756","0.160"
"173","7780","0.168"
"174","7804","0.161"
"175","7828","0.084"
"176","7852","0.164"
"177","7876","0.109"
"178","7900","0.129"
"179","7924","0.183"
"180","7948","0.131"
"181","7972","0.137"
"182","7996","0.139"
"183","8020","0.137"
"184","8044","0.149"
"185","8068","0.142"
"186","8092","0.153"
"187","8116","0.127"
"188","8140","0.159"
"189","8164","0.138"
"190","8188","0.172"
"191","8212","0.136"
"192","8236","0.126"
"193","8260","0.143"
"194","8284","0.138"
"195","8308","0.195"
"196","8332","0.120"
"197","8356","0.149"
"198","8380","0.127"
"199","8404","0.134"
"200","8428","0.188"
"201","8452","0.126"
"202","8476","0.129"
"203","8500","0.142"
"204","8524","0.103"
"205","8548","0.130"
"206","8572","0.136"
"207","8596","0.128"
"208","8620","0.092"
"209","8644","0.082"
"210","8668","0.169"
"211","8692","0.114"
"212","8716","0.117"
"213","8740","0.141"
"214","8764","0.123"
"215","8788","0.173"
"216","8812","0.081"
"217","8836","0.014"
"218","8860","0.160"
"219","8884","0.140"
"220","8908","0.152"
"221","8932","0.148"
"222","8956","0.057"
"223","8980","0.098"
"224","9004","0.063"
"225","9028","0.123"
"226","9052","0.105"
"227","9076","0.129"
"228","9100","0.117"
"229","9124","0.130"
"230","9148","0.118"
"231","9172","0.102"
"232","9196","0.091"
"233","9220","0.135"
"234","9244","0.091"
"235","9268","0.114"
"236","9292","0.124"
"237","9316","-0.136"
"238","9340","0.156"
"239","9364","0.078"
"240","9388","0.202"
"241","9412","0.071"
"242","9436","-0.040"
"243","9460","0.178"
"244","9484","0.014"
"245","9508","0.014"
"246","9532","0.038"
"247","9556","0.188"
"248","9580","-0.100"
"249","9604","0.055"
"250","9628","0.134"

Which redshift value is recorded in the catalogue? 0.04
